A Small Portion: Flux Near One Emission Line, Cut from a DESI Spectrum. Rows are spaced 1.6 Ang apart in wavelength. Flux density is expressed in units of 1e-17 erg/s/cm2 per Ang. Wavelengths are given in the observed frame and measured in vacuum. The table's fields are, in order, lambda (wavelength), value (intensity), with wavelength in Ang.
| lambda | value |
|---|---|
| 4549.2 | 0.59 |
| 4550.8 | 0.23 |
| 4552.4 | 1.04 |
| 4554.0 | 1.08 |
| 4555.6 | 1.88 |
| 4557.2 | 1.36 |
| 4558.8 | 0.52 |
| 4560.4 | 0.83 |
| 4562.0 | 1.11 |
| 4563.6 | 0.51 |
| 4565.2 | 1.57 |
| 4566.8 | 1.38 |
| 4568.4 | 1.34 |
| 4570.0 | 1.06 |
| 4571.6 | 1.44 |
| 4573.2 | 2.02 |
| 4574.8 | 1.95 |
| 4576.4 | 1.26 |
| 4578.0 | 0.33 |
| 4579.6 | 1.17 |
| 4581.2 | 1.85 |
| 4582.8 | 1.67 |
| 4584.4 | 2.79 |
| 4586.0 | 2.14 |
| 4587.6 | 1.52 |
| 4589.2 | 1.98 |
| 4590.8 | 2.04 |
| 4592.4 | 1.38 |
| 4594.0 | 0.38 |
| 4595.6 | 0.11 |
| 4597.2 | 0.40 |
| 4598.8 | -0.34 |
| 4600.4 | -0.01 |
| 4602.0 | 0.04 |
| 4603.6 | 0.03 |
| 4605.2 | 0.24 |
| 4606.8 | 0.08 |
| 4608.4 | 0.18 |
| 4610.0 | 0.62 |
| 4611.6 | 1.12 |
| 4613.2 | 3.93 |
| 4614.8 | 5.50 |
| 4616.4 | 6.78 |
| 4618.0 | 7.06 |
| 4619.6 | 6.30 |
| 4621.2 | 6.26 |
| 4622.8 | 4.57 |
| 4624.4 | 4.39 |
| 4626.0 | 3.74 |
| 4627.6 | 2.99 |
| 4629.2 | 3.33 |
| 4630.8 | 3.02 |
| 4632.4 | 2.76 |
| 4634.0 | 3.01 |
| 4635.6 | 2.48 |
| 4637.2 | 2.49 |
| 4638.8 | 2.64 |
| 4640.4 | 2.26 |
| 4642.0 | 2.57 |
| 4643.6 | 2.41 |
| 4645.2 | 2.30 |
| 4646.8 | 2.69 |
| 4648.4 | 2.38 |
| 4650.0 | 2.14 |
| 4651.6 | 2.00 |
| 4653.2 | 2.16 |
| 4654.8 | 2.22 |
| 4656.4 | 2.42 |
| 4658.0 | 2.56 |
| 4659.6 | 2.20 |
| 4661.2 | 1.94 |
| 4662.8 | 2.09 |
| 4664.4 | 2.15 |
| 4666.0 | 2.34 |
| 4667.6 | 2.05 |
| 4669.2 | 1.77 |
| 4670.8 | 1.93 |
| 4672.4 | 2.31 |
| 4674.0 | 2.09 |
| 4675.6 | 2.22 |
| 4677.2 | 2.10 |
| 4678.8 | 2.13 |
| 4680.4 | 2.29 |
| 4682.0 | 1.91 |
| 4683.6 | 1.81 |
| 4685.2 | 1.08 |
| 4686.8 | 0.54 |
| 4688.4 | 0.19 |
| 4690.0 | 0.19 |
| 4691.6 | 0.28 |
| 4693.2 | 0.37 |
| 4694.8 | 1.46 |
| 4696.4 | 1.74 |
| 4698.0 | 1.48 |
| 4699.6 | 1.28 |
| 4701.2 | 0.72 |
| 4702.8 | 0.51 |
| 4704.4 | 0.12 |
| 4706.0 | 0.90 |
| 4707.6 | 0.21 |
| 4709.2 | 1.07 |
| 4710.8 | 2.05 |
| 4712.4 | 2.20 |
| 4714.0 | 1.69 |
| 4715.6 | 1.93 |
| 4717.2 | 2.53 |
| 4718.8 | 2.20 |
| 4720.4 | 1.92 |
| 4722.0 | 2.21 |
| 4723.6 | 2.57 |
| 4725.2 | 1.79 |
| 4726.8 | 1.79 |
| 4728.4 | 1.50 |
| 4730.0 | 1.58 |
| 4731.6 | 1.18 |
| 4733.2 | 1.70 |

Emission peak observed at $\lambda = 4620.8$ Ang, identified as Lyman alpha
